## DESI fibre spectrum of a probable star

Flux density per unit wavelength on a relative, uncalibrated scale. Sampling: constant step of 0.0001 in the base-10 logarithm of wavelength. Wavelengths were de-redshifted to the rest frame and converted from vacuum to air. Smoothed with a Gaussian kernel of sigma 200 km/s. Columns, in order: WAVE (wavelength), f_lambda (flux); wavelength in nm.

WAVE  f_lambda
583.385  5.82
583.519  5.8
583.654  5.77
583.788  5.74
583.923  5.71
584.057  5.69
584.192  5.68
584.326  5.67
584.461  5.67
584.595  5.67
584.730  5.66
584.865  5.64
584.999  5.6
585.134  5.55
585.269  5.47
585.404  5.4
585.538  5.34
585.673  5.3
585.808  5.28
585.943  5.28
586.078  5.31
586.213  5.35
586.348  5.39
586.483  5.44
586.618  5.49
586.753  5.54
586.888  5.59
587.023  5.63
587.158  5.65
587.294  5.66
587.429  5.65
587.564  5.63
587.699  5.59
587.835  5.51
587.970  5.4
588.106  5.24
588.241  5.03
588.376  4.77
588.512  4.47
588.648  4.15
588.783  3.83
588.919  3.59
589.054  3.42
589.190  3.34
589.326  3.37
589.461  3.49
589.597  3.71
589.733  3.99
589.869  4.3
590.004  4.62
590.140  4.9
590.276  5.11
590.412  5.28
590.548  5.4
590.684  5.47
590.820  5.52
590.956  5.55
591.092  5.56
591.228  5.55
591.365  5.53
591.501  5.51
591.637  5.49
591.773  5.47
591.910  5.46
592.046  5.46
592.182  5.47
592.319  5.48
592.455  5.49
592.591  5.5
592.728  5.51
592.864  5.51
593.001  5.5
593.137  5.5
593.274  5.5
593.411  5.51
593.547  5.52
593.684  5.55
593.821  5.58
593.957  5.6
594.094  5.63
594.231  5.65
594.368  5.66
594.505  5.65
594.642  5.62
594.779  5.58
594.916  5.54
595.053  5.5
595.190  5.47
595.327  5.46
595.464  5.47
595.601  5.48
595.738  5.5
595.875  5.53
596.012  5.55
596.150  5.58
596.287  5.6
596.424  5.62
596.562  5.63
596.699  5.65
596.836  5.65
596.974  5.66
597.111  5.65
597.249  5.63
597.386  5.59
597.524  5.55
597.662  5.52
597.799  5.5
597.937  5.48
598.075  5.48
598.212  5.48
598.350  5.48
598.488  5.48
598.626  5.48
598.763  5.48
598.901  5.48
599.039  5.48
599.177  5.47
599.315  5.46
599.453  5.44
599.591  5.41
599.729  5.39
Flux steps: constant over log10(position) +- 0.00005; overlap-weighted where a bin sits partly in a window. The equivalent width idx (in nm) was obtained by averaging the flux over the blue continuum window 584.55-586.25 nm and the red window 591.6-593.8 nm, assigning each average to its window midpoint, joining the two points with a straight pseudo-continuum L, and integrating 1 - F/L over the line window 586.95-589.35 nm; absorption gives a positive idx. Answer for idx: 0.292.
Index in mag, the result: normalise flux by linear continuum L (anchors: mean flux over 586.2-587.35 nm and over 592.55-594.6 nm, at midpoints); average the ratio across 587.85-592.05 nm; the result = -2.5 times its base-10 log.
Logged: 0.16 mag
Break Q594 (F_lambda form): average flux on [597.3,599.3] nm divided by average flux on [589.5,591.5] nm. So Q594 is 1.09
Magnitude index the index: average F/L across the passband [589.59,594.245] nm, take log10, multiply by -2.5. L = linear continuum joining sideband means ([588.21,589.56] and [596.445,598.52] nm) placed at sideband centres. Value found -0.19 mag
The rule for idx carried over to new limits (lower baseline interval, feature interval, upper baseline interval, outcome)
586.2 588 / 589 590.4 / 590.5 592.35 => 0.36 nm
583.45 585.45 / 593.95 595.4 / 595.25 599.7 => -0.01 nm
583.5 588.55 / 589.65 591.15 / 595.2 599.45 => 0.12 nm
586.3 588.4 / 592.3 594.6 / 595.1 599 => -0.02 nm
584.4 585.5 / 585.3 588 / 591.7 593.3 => 0.04 nm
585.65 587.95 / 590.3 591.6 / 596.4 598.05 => 0.01 nm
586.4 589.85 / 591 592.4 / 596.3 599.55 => -0.13 nm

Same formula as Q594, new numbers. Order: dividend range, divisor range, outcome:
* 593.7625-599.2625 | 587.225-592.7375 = 1.12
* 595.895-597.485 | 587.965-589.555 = 1.36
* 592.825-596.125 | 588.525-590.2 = 1.42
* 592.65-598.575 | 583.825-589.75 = 1.09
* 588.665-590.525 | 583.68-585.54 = 0.73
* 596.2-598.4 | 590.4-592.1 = 1.02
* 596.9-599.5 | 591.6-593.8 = 1.00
